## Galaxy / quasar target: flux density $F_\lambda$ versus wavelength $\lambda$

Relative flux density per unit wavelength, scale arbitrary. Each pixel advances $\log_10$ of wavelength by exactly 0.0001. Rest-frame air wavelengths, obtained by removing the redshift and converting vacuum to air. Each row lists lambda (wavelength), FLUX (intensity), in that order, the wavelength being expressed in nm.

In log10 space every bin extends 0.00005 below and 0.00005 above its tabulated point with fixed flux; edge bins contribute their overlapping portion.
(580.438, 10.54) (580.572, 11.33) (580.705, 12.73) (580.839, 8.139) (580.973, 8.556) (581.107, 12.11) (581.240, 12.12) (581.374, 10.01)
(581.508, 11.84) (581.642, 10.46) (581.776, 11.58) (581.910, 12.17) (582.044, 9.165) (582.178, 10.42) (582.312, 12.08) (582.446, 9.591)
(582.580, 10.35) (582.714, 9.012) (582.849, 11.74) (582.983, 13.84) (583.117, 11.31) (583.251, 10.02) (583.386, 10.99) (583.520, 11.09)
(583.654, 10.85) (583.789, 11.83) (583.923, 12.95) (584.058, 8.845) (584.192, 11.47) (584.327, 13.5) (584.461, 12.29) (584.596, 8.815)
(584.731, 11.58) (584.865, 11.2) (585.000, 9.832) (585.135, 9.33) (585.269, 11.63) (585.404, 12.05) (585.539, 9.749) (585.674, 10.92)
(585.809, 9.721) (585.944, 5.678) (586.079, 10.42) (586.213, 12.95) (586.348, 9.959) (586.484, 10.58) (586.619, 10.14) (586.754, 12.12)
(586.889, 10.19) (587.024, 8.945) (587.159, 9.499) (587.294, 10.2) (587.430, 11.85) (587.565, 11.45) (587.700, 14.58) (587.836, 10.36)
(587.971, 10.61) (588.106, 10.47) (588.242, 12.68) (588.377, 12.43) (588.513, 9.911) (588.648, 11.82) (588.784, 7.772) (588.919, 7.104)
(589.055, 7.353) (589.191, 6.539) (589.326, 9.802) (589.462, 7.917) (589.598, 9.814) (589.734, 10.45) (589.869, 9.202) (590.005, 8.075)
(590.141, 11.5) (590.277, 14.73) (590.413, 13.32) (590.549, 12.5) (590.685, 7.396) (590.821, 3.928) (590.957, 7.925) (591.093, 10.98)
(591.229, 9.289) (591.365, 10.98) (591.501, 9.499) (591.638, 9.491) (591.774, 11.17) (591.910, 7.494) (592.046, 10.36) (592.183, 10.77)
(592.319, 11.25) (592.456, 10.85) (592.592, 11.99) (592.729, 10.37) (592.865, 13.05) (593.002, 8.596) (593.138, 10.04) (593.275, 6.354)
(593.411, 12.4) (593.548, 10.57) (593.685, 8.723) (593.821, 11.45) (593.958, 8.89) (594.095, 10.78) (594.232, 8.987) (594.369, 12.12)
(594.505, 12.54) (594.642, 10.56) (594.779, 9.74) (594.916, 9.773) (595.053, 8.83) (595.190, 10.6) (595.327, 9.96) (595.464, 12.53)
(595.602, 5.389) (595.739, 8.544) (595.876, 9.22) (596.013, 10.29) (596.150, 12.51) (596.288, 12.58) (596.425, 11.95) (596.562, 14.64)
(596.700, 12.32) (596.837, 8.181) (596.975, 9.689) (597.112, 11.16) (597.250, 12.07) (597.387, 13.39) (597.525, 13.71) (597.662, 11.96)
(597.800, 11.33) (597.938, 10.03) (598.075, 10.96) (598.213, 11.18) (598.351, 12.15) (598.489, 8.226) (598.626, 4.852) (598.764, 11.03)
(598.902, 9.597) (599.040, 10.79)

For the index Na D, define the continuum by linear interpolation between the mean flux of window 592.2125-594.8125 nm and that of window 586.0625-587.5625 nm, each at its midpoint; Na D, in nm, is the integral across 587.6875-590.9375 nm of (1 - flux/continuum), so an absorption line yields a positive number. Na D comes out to 0.22 nm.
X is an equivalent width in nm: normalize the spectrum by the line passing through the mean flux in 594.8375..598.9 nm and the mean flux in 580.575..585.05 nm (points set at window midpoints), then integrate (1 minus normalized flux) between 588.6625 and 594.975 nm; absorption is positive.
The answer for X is 0.51 nm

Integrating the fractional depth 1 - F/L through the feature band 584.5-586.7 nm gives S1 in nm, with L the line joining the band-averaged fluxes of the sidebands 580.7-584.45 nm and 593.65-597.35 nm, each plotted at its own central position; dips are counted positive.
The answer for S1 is 0.12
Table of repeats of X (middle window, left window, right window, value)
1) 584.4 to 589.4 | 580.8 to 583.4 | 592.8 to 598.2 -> 0.20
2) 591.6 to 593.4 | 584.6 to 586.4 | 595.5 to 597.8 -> 0.10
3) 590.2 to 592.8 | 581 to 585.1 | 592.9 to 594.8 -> 0.04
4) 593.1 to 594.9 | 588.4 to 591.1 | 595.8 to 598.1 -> 0.07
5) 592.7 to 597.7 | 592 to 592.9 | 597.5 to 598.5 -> 0.25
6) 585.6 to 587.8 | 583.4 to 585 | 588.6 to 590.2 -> -0.11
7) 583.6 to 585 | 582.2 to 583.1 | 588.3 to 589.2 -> -0.09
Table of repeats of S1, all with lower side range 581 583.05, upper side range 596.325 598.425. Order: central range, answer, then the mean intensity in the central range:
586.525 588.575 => 0.04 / 11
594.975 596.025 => 0.20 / 9.38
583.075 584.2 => 0.01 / 11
